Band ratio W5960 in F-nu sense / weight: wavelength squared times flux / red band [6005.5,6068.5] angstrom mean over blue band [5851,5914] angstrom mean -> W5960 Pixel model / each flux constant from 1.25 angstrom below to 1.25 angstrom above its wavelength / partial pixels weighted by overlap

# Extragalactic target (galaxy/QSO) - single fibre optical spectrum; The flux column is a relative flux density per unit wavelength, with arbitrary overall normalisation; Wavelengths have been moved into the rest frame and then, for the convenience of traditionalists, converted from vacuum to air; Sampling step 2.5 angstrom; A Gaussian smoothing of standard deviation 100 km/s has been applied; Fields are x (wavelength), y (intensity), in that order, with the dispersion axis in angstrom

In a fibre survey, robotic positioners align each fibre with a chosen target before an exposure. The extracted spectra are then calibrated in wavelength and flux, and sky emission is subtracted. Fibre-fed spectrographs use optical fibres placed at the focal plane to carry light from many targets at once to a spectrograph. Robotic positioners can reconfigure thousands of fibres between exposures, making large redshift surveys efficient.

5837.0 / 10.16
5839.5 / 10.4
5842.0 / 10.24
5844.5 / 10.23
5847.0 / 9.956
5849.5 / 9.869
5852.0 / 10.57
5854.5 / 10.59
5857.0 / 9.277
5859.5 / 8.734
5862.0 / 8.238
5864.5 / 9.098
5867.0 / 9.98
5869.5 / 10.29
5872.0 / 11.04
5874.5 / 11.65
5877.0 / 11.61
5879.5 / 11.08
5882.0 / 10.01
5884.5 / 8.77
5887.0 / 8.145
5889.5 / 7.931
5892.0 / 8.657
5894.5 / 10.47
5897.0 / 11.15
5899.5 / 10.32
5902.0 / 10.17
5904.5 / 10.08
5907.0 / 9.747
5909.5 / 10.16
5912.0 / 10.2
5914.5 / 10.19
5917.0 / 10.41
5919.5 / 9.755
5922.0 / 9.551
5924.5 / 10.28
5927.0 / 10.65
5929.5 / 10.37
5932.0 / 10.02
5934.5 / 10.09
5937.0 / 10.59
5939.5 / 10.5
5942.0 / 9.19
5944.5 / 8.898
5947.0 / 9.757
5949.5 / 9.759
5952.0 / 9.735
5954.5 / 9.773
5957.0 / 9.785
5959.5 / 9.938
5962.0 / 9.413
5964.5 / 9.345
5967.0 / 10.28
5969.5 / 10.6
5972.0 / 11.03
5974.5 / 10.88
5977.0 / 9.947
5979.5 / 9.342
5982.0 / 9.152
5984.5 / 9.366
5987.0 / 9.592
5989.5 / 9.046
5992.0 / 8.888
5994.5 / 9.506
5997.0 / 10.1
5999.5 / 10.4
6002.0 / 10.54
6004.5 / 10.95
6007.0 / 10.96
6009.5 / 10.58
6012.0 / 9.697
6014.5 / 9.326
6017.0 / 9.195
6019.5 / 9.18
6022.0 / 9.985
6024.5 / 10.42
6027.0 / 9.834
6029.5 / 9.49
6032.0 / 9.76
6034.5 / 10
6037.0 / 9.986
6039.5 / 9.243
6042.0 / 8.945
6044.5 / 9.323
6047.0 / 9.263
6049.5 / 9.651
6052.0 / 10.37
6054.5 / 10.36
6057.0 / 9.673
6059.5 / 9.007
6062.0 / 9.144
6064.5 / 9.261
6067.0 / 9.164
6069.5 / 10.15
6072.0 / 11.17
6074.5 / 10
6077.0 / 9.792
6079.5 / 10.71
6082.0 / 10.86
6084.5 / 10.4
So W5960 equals 1.0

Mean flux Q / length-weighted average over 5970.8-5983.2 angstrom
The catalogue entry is 10.1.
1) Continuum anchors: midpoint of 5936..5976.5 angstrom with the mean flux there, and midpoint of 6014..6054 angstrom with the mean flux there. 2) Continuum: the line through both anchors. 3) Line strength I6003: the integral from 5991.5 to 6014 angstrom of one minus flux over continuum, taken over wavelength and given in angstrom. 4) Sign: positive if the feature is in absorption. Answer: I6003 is -1.0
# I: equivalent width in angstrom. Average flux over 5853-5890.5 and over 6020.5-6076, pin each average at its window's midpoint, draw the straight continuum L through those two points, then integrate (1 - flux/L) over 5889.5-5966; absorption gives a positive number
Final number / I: -1.3 angstrom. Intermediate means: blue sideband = 9.78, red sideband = 9.73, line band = 9.93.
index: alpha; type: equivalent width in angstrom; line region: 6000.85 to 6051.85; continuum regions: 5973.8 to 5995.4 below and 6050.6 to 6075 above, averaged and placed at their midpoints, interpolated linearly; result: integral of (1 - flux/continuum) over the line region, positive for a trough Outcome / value -0.9 angstrom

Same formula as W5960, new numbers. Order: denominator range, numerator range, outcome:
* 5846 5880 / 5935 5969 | 1.00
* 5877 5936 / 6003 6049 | 1.02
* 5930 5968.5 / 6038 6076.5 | 1.02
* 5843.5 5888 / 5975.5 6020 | 1.03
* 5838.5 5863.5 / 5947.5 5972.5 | 1.05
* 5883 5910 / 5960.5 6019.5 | 1.07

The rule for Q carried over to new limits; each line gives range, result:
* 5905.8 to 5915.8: 10.1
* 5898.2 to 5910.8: 10.1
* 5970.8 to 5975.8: 10.9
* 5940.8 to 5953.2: 9.47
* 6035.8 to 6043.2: 9.39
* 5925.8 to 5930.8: 10.5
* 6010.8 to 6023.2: 9.47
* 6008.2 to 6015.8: 9.87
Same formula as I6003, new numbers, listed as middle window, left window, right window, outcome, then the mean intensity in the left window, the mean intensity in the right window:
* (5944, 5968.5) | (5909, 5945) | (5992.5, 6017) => 1.0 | 10.1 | 10.1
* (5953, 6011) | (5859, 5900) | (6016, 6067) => -1.7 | 9.84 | 9.6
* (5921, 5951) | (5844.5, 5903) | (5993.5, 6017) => 0.2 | 9.9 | 10.2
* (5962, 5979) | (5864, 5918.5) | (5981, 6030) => -0.6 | 10.1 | 9.82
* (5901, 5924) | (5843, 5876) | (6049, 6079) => -0.2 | 9.98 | 9.84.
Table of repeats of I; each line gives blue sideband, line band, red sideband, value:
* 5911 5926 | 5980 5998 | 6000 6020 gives 1.3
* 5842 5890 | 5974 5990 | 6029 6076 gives 0.3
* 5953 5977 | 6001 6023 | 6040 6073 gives -0.4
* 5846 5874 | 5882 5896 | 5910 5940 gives 1.5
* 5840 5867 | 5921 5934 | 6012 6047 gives -0.7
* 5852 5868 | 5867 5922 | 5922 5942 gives -1.6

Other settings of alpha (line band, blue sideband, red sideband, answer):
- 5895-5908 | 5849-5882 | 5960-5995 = -0.4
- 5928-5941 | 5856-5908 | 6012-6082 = -0.7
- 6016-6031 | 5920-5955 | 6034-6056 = 0.0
